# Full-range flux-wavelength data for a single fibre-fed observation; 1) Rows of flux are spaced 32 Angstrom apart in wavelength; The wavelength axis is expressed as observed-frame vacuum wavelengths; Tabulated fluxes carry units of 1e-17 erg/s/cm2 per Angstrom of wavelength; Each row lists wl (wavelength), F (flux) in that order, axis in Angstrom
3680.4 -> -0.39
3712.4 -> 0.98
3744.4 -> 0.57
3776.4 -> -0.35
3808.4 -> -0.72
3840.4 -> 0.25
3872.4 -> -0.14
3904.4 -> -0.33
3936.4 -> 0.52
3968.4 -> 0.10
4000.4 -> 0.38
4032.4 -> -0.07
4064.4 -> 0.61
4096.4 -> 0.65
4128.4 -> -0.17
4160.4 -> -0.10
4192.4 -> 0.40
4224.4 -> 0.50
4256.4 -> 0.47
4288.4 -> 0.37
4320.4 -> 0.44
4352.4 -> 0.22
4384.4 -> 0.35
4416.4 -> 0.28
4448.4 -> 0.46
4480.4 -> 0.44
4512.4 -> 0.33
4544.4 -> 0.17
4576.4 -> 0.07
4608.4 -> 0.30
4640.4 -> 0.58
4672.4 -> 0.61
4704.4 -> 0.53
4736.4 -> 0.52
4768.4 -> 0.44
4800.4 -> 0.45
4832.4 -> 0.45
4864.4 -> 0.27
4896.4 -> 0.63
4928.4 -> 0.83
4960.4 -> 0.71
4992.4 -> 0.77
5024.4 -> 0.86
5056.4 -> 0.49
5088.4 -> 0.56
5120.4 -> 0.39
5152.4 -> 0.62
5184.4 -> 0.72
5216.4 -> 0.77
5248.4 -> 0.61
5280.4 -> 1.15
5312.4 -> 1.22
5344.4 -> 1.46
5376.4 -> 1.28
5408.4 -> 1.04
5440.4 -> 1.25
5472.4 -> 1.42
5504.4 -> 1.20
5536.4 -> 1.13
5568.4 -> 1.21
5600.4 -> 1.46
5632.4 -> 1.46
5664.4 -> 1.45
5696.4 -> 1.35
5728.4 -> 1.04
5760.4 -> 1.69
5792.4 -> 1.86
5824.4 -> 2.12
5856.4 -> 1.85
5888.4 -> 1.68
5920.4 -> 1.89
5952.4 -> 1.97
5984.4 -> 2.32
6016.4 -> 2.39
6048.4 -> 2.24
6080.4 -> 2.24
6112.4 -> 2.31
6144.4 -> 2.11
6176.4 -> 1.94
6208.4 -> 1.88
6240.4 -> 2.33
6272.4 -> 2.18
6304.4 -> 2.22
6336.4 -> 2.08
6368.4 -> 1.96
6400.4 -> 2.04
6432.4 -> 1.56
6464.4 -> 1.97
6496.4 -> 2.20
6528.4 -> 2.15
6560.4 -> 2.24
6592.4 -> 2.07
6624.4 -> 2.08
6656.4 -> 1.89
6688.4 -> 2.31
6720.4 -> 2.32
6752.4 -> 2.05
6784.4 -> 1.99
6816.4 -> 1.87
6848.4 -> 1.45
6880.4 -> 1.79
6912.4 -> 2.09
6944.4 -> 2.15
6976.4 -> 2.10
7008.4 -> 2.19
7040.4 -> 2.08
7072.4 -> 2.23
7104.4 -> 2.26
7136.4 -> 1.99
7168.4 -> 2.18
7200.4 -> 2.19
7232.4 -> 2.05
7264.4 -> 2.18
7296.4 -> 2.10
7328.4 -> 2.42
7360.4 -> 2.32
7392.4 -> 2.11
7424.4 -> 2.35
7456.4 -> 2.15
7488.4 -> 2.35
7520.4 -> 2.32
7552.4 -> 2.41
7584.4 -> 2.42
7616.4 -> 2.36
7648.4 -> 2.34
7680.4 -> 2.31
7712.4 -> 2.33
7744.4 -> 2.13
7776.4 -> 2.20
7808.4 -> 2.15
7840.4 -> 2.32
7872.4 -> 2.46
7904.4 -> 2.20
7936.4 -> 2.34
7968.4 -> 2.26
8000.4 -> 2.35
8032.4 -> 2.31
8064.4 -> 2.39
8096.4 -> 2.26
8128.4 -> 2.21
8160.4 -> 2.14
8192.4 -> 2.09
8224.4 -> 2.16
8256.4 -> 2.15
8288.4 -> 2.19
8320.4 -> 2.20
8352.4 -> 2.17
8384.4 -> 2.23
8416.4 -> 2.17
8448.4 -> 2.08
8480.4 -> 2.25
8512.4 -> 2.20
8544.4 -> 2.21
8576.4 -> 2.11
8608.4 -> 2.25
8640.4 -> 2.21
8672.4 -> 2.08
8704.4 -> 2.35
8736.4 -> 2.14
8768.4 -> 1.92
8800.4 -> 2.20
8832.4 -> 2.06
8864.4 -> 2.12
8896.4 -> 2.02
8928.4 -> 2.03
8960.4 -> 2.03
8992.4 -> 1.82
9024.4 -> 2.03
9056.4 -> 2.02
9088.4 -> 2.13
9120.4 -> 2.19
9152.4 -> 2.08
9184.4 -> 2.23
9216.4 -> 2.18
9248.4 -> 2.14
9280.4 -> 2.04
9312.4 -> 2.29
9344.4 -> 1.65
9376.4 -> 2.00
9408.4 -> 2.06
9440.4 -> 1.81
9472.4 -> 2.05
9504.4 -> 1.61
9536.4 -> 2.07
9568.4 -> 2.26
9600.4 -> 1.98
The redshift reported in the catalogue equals 0.32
